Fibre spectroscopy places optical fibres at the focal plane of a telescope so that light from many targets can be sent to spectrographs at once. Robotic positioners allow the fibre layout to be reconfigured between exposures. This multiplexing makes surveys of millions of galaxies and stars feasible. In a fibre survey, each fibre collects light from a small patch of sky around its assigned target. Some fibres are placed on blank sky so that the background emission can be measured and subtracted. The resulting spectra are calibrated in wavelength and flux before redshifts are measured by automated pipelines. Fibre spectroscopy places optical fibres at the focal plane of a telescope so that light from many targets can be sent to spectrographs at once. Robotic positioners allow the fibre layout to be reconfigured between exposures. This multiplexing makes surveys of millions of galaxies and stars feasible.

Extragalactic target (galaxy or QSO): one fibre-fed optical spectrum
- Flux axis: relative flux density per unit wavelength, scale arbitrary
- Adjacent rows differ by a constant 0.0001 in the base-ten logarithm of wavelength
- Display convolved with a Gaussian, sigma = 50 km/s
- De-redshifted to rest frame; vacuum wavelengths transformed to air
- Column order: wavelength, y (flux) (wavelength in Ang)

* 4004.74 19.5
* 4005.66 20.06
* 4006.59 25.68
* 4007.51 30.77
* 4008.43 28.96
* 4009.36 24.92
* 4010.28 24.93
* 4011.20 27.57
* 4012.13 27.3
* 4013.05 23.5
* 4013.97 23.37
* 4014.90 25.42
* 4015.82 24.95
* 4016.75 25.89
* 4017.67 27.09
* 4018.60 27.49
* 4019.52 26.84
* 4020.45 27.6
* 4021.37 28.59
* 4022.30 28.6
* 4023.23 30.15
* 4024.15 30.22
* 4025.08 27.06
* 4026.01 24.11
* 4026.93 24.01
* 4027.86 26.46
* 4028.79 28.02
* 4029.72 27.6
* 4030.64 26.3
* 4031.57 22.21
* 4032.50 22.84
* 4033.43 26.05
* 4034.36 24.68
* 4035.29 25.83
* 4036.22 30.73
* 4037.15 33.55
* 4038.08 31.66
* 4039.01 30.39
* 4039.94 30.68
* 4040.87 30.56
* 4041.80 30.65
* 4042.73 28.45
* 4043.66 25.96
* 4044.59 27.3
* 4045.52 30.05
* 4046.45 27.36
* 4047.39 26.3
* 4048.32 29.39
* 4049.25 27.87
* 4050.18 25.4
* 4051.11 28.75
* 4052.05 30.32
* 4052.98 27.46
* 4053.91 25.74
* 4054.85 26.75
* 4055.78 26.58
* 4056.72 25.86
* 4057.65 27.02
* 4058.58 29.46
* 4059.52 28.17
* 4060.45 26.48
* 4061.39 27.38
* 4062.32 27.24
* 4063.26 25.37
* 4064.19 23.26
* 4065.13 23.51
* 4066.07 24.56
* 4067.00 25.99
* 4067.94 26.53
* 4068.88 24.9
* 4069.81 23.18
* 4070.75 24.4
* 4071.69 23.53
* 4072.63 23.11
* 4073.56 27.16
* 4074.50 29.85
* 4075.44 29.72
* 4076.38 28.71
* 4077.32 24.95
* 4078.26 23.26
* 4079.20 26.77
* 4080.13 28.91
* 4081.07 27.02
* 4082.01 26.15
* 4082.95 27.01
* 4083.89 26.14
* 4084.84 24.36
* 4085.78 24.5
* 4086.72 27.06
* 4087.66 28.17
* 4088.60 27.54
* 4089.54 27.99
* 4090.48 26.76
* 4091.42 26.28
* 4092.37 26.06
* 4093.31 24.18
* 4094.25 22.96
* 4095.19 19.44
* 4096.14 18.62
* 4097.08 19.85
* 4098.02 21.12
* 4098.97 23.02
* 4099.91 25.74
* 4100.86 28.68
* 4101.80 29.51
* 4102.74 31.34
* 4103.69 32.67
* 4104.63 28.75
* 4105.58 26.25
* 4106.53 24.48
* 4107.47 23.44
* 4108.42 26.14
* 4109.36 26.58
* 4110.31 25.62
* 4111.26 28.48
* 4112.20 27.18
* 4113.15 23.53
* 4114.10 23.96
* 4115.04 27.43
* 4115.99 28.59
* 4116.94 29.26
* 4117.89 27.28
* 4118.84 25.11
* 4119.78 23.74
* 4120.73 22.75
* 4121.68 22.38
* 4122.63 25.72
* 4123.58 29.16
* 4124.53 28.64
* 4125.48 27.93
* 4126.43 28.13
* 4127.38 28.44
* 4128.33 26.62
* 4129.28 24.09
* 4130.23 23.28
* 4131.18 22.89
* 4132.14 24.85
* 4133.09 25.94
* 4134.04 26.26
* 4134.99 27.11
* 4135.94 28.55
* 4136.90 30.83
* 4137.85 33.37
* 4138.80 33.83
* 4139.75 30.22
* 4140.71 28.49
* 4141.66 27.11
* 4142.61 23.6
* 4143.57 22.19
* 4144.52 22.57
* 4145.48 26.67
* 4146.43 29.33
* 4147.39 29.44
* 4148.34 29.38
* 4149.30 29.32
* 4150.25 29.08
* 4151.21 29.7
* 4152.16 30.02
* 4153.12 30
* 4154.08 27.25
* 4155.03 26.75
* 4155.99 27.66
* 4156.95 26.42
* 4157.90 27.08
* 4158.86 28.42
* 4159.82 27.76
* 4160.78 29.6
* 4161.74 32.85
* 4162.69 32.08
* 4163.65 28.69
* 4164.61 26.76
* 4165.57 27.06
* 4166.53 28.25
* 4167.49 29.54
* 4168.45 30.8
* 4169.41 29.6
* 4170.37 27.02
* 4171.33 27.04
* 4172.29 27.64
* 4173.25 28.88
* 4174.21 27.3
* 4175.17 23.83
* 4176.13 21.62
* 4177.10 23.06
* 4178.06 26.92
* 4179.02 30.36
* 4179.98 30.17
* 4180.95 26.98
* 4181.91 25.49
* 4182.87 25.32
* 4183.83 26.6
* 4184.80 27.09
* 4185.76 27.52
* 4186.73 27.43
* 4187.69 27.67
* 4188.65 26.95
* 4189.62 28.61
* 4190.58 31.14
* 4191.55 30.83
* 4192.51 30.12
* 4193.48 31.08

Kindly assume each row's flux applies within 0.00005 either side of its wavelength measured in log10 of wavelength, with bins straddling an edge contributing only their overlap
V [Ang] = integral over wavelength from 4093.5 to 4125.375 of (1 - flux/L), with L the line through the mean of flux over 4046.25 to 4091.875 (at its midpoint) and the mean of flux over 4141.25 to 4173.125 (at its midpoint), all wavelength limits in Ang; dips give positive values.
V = 1.8 Ang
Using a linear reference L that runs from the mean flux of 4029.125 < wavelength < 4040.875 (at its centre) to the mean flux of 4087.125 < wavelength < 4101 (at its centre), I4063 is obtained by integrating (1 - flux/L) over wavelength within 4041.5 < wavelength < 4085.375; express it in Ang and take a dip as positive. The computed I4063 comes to -0.9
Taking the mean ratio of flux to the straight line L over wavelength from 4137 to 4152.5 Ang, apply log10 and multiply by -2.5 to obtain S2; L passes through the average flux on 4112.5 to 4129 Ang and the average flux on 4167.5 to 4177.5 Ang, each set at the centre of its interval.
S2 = -0.07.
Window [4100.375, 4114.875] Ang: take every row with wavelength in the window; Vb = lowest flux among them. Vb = 23.44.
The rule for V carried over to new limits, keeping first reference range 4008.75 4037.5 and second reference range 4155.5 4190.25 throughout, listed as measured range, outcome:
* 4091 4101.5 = 1.5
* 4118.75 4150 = 0.5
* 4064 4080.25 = 0.8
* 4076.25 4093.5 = 0.4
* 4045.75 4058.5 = -0.3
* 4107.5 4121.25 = 0.6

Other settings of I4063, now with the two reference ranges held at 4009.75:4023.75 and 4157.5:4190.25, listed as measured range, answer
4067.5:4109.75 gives 2.0 Ang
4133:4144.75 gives -0.2 Ang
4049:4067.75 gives 0.2 Ang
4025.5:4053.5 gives -0.9 Ang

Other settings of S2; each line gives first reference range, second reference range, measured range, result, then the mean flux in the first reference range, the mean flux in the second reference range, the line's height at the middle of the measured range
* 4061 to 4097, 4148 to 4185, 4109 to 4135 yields 0.026 mag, 25.5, 27.9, 26.7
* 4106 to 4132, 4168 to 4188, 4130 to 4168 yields -0.061 mag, 25.9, 27.1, 26.5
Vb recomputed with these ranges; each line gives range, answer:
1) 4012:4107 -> 18.62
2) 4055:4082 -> 23.11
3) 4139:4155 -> 22.19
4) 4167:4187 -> 21.62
